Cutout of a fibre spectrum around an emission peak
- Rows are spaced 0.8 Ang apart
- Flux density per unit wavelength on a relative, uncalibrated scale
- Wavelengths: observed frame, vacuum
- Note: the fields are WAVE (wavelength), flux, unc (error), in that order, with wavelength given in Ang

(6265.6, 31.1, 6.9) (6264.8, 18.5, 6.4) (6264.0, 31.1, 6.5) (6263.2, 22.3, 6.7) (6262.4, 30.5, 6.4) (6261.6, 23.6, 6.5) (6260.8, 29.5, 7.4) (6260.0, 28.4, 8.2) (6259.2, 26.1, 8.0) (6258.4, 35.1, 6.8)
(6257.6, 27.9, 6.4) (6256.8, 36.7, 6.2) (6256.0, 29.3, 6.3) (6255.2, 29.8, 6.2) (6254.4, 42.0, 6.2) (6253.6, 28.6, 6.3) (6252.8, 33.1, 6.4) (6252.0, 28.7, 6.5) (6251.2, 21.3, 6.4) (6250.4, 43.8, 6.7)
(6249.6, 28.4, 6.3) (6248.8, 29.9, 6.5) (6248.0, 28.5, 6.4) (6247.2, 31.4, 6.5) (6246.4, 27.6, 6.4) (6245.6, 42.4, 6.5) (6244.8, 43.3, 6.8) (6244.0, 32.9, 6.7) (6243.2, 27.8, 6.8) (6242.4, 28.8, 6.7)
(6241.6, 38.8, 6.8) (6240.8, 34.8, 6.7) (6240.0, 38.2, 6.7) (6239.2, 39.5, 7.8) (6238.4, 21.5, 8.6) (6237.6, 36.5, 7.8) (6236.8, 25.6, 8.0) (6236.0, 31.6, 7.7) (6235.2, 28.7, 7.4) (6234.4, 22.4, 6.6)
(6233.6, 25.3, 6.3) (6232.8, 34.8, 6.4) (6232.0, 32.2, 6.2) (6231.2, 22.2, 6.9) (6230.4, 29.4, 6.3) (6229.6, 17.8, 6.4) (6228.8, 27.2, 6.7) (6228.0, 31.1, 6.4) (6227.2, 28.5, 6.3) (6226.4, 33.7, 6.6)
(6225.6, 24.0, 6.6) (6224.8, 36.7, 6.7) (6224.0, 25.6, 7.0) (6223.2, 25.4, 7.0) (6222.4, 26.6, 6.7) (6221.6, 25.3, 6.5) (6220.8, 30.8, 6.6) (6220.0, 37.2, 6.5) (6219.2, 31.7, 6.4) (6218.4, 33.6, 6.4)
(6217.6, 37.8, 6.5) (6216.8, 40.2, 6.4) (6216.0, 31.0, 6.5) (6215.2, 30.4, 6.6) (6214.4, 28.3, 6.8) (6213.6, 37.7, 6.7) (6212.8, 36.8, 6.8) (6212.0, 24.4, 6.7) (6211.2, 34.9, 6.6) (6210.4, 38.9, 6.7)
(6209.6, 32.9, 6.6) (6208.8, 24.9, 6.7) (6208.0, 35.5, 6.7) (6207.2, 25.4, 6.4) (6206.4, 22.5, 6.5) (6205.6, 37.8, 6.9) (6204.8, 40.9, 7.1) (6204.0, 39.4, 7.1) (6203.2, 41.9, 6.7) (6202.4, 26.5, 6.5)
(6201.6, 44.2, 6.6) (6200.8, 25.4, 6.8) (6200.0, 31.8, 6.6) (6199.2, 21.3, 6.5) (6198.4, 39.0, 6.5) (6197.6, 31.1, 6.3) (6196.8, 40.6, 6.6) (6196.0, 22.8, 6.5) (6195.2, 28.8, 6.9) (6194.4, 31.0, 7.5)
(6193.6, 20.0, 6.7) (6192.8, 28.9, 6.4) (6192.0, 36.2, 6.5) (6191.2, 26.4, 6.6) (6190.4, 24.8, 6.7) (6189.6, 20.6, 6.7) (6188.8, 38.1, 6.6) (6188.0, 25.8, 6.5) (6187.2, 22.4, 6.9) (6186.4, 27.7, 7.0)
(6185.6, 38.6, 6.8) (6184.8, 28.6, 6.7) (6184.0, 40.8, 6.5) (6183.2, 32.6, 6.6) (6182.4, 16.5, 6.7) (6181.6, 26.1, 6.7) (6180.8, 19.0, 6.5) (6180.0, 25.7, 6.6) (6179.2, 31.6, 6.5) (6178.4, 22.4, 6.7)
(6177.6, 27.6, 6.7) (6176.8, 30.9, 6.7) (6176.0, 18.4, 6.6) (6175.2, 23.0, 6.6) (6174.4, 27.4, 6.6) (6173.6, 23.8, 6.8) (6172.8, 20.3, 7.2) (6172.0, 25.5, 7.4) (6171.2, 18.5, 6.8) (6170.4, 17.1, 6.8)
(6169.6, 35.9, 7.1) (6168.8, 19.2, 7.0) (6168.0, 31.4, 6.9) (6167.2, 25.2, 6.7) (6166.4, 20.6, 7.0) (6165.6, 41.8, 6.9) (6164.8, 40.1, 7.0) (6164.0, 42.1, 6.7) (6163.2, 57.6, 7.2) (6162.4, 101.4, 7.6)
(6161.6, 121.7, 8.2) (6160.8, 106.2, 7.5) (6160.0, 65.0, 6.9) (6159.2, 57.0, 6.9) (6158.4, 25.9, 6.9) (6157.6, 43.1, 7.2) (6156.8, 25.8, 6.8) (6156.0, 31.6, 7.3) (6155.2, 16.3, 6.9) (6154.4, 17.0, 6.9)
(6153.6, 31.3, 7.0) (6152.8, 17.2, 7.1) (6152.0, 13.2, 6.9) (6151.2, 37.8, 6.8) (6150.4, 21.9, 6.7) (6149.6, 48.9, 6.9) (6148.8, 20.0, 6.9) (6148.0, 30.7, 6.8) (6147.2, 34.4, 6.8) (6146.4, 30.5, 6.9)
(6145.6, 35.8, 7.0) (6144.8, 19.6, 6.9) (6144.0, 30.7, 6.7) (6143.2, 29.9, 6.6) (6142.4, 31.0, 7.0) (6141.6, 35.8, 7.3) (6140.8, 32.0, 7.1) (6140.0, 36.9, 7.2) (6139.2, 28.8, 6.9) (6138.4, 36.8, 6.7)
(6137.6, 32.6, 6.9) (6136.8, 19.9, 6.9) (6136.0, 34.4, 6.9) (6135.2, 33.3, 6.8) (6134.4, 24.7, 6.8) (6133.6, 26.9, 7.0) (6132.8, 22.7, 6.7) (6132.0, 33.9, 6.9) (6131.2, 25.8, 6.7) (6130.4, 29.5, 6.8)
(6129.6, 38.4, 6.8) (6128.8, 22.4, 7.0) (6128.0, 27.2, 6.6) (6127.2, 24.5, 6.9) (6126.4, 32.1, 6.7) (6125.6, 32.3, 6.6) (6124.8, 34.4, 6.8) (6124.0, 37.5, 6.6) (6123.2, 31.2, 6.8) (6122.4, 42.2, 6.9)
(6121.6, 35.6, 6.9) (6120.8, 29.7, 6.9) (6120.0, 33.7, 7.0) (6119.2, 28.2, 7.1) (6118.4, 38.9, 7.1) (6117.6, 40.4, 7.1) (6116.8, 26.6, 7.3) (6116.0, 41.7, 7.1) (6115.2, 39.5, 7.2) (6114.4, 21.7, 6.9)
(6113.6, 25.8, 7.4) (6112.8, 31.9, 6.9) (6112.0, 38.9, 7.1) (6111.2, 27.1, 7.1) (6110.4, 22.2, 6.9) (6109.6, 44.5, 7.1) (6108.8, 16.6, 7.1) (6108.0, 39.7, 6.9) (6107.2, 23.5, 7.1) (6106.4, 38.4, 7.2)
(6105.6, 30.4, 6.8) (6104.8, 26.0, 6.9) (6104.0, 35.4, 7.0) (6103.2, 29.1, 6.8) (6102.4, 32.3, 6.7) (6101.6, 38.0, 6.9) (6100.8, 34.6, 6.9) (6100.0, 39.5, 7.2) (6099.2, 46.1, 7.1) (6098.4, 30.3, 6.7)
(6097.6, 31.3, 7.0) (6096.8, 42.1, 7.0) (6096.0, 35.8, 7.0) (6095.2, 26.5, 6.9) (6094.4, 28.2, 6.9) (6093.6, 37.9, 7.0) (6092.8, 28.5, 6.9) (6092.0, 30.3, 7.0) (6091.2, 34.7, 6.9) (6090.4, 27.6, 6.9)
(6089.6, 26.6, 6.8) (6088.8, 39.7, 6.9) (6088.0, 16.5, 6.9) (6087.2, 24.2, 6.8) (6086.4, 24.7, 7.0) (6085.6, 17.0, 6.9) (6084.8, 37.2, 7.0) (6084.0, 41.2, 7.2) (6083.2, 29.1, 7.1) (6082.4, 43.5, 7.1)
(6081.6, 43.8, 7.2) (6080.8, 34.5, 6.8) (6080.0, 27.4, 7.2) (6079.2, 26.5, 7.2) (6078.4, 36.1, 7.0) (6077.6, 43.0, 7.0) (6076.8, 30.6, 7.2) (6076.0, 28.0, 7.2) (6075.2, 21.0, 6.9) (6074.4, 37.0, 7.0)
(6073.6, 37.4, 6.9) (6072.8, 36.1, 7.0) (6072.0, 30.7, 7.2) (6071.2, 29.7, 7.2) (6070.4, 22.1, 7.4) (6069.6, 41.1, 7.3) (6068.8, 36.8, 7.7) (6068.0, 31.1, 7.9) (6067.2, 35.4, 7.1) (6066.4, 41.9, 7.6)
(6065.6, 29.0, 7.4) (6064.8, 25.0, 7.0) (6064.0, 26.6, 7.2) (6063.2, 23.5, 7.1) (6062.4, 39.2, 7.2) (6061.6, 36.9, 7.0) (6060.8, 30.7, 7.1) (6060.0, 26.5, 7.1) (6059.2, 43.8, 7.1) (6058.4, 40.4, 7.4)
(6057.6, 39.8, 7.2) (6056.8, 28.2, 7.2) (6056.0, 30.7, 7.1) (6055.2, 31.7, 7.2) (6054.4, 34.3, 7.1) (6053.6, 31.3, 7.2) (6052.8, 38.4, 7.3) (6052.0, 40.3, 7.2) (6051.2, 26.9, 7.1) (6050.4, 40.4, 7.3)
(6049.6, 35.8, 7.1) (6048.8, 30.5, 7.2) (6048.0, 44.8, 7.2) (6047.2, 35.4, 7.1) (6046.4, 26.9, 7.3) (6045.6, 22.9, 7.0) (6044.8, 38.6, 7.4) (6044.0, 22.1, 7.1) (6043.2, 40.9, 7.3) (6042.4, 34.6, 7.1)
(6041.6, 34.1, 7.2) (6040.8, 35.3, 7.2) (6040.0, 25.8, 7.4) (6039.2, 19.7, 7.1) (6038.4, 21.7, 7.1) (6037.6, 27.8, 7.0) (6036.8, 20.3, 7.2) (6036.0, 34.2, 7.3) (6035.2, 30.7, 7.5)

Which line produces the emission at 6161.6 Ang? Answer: Hbeta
